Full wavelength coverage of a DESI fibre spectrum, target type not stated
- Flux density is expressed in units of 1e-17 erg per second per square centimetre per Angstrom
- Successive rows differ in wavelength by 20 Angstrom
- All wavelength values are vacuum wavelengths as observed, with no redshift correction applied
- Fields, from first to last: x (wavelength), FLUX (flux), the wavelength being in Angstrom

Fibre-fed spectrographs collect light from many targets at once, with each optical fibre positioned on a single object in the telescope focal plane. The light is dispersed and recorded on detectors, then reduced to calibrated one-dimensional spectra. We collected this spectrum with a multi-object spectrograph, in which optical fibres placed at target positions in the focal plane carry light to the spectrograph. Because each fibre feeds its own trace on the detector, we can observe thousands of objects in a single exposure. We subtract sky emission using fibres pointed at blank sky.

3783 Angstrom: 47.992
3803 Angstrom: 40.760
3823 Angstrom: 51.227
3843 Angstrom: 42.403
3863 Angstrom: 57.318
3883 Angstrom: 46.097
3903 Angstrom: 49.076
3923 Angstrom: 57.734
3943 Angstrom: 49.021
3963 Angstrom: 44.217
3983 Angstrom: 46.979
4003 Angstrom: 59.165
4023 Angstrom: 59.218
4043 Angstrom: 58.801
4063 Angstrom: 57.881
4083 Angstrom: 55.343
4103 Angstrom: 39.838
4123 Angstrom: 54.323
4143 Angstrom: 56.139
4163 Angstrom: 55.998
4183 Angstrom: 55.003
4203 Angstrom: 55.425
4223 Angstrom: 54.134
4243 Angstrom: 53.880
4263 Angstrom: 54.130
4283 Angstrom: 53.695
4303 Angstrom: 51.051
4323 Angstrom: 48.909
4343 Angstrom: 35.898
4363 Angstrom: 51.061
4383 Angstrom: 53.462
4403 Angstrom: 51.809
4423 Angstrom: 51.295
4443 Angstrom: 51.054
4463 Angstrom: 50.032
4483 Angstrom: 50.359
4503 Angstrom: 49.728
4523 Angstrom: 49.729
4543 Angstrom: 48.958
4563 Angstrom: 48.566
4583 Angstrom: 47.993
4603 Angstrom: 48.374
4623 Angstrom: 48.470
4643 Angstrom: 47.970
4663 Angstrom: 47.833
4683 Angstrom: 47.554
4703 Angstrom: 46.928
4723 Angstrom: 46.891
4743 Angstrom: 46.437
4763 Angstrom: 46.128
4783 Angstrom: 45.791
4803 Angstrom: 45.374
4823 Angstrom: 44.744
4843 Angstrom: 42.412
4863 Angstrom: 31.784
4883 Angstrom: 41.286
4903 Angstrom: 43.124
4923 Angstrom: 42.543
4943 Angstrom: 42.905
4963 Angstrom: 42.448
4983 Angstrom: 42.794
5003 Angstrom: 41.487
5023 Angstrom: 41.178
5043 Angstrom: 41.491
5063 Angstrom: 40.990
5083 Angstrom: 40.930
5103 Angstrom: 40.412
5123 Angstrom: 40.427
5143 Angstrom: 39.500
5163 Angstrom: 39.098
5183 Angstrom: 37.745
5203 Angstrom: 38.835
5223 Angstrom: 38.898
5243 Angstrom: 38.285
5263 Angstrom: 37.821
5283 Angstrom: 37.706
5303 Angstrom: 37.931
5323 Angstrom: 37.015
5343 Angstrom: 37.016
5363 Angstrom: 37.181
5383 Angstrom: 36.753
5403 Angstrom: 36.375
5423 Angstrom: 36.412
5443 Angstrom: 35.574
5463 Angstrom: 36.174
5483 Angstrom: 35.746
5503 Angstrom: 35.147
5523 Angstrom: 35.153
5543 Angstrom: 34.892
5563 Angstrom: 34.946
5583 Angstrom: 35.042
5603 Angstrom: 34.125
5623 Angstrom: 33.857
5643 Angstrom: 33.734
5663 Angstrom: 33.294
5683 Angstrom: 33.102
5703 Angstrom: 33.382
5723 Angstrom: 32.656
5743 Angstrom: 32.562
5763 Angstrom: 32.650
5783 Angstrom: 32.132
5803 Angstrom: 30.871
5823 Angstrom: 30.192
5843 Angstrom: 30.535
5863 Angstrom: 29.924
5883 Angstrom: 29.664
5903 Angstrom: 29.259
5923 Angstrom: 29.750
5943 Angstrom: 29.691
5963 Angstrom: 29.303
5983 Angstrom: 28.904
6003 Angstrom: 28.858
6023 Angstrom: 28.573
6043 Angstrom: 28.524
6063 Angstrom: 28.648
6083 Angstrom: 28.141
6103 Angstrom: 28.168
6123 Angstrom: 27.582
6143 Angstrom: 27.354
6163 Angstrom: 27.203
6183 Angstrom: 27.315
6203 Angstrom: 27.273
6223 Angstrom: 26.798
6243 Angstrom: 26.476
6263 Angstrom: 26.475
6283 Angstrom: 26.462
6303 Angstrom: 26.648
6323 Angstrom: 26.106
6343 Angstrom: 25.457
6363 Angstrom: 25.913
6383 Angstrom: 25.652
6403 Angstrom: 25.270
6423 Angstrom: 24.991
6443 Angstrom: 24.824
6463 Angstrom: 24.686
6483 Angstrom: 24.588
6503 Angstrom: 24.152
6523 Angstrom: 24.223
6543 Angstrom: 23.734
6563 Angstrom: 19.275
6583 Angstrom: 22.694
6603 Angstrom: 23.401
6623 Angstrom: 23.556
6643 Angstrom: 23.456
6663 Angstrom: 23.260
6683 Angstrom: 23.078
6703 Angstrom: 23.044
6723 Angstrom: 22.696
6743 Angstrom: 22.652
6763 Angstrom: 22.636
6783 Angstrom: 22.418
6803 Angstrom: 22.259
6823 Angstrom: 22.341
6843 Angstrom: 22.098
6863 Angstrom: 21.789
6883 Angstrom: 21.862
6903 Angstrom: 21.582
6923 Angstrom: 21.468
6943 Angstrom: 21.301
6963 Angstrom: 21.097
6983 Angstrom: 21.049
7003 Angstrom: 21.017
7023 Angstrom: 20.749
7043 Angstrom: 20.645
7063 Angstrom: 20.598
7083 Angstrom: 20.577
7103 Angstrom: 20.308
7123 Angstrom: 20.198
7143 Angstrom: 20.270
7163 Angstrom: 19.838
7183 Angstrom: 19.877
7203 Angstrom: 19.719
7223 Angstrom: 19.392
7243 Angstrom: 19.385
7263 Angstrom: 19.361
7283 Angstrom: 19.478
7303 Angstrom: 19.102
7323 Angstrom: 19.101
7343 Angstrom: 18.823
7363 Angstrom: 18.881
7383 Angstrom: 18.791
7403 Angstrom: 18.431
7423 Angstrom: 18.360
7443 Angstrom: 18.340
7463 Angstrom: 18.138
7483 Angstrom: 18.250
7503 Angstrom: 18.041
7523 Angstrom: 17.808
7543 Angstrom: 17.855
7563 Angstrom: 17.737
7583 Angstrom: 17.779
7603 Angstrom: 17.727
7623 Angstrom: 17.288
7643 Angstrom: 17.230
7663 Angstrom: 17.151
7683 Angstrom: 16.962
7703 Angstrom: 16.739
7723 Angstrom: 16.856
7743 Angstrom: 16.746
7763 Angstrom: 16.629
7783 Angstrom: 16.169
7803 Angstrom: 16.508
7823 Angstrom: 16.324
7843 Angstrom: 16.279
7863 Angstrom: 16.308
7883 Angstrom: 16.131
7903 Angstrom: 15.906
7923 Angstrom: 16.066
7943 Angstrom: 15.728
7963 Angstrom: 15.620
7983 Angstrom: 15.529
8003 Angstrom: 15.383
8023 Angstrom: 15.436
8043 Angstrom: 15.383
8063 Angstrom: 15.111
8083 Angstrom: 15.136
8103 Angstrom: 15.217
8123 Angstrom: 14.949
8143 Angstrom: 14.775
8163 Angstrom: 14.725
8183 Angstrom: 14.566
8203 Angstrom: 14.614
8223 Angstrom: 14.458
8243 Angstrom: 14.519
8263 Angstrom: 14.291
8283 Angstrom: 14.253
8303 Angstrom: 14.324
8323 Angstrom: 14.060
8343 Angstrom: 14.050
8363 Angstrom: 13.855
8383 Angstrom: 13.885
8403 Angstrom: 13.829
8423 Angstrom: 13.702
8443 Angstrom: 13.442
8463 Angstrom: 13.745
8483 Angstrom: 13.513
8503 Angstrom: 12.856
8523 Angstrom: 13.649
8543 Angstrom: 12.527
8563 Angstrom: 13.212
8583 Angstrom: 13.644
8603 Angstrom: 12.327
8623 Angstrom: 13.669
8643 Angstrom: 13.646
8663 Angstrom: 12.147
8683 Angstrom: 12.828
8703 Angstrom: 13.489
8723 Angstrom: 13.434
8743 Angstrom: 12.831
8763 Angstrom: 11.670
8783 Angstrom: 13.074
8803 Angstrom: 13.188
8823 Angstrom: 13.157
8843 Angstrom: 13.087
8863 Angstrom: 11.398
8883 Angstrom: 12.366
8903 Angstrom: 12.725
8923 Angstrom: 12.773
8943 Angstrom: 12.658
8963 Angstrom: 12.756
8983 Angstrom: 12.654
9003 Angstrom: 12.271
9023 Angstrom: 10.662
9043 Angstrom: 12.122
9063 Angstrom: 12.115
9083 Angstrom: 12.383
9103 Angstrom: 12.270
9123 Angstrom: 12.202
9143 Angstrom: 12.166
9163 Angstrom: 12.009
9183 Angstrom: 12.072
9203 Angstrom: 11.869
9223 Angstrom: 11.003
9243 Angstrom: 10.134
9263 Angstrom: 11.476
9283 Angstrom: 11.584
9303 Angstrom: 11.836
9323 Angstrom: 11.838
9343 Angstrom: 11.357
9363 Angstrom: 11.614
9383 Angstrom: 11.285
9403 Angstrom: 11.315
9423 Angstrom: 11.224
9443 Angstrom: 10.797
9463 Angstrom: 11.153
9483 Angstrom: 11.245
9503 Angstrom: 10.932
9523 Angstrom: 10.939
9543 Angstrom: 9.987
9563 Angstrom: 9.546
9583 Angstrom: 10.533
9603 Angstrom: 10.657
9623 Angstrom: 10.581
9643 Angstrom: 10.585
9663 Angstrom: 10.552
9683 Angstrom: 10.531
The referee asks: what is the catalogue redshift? 0.001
